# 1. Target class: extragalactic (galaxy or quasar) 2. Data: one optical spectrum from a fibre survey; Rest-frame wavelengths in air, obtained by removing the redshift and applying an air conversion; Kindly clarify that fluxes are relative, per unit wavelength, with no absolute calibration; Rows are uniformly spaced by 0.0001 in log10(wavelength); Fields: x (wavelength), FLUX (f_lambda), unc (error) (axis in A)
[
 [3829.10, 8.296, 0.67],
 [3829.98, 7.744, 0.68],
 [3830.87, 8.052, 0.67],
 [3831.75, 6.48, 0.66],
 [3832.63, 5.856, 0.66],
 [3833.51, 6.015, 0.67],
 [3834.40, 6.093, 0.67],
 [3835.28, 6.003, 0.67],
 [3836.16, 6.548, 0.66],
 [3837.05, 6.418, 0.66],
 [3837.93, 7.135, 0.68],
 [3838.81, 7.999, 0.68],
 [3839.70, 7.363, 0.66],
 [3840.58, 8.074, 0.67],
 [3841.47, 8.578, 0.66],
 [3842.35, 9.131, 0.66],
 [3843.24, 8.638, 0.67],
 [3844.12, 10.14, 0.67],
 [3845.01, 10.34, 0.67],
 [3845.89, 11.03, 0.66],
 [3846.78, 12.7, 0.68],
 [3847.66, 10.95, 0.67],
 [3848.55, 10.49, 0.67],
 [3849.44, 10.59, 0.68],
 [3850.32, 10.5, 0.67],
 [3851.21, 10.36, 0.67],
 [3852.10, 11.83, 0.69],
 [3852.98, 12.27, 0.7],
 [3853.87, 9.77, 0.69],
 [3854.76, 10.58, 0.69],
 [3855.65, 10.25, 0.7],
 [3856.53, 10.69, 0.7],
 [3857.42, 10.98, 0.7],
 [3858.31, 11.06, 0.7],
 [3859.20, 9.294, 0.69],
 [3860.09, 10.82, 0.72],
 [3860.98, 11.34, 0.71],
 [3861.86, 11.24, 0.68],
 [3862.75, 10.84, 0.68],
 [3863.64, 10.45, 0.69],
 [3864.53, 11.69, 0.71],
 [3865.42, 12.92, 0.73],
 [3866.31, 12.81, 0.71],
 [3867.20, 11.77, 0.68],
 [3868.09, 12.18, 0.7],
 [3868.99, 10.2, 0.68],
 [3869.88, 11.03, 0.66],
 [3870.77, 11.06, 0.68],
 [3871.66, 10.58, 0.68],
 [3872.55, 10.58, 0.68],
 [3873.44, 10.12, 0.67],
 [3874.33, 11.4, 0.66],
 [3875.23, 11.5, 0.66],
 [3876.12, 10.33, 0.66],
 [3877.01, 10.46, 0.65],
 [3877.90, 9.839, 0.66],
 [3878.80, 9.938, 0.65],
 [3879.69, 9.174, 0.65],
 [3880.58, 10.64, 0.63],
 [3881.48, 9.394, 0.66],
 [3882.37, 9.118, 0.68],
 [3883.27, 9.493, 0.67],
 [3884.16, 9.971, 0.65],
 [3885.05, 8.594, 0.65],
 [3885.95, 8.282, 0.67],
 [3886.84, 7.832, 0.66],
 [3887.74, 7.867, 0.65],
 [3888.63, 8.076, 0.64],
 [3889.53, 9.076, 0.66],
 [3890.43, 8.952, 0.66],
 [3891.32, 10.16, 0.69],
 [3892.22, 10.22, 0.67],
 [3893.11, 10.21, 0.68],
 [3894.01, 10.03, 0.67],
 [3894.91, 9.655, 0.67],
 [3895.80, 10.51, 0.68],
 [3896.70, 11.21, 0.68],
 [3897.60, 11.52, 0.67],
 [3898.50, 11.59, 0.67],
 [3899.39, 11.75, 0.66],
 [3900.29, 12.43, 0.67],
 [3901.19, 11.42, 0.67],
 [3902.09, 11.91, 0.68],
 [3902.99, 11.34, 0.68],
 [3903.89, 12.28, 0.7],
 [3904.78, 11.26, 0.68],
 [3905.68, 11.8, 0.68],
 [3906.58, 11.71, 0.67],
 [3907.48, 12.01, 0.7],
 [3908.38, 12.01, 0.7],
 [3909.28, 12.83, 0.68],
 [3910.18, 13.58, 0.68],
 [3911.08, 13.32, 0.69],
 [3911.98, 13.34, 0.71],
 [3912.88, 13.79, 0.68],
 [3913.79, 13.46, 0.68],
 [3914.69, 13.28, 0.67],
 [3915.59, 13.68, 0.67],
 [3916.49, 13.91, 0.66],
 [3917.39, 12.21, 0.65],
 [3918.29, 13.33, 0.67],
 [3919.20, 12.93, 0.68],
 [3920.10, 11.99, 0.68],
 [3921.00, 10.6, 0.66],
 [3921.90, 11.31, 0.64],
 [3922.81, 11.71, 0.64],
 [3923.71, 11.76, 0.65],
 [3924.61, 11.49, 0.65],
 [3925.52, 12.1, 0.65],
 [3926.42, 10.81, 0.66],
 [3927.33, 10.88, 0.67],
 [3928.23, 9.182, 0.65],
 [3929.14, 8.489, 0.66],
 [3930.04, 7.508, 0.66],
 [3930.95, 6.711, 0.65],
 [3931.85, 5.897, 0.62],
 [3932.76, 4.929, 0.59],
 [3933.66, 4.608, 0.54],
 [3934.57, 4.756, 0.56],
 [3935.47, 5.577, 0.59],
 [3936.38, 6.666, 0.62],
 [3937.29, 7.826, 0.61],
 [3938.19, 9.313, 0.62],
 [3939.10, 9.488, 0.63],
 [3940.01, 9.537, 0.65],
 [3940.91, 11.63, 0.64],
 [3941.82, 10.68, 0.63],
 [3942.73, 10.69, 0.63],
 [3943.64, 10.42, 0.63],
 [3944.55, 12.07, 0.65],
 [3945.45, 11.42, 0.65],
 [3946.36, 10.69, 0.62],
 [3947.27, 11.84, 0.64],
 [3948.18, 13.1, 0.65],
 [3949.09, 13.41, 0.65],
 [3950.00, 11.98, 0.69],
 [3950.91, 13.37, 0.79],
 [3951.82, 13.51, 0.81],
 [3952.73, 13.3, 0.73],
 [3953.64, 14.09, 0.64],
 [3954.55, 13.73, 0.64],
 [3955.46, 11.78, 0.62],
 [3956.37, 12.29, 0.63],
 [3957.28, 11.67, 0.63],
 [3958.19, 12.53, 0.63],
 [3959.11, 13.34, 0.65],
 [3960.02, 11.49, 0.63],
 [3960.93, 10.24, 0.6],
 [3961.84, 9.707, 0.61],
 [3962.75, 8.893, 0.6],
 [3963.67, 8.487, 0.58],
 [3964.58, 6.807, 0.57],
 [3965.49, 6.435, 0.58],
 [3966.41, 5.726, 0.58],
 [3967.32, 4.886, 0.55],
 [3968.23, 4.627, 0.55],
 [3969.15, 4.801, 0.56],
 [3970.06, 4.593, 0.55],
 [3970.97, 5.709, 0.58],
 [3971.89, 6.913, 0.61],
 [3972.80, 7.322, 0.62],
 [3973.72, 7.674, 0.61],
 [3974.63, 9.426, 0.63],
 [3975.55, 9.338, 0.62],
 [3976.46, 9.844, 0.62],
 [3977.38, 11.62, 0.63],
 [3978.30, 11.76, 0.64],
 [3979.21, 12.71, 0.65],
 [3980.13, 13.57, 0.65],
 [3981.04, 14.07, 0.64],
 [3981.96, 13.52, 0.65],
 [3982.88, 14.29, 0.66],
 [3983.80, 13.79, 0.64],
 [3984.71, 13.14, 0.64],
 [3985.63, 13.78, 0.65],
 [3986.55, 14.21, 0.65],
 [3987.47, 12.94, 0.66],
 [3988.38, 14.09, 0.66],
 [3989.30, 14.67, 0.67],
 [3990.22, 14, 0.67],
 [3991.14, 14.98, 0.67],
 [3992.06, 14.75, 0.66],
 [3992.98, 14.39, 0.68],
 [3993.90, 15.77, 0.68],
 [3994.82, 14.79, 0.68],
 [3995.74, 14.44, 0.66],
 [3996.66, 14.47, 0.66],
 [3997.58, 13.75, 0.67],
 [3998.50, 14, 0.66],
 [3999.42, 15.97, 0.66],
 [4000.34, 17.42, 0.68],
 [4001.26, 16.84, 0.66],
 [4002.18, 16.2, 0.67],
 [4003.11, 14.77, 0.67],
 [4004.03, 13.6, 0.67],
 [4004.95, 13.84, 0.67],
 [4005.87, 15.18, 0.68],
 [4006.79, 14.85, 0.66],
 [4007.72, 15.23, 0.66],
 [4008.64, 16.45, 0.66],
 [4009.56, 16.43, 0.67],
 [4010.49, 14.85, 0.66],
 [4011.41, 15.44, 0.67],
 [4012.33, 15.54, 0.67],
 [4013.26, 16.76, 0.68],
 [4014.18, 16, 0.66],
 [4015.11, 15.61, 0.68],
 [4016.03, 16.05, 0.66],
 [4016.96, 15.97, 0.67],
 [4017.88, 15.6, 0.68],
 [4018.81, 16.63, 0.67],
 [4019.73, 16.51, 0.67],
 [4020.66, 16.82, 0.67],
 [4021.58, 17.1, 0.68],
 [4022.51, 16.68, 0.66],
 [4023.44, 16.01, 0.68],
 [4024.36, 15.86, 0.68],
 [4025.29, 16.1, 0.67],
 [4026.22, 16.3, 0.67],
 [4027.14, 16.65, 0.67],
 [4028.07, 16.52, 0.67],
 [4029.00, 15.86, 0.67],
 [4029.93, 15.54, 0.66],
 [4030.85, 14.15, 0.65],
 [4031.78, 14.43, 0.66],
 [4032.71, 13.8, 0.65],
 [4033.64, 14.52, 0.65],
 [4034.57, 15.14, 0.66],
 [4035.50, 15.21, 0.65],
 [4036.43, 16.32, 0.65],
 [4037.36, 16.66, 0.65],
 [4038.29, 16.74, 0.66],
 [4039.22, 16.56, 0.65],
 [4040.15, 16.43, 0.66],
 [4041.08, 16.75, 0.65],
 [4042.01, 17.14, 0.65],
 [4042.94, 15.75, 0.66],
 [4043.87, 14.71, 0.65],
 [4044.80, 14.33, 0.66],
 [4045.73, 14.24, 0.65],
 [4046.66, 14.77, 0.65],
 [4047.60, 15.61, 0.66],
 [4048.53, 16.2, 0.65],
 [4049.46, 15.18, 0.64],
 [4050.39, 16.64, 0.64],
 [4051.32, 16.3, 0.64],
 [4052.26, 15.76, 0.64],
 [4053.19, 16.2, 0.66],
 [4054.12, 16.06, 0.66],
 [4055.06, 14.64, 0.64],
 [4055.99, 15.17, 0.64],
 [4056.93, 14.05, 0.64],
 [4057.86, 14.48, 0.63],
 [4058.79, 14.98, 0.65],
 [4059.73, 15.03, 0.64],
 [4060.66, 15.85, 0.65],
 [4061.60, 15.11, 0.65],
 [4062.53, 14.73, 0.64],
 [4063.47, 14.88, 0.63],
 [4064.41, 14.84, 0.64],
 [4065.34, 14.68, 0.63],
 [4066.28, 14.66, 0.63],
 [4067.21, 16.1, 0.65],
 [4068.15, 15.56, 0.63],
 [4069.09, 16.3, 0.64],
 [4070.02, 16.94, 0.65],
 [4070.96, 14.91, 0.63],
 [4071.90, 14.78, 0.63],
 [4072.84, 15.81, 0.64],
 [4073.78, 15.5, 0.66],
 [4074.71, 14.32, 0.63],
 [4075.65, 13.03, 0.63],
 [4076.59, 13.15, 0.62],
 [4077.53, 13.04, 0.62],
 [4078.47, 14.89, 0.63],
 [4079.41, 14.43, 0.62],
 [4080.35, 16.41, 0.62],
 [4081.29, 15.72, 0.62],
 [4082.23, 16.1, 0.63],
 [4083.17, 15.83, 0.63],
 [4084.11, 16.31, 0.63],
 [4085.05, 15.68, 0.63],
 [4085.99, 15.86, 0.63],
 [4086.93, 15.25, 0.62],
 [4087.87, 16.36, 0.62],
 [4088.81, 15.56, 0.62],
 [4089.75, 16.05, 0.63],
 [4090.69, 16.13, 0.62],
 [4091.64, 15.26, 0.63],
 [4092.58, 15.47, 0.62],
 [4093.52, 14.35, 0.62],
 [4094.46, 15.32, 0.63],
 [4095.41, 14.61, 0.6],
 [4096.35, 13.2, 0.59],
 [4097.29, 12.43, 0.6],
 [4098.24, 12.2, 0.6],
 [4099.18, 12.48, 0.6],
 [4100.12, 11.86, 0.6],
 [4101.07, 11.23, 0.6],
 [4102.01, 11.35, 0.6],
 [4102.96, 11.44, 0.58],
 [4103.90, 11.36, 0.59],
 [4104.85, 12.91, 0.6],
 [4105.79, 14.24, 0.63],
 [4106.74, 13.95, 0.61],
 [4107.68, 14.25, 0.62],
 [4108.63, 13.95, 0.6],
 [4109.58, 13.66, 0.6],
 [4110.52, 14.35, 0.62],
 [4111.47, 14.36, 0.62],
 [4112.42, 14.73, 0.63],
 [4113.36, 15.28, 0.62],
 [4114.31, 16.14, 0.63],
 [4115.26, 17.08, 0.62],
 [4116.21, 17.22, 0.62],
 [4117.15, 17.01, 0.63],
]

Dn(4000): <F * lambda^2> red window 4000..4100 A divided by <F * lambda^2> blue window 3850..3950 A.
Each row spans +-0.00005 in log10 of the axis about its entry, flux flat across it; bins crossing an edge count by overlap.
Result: 1.56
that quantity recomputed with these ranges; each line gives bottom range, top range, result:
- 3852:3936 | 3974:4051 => 1.50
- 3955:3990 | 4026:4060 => 1.55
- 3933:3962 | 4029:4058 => 1.50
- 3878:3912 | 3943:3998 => 1.12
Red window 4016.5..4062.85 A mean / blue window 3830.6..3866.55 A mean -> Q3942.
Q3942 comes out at 1.63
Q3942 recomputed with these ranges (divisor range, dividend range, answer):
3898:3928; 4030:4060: 1.26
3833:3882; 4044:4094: 1.52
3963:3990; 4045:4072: 1.52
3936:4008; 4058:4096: 1.29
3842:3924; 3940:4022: 1.15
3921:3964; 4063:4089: 1.47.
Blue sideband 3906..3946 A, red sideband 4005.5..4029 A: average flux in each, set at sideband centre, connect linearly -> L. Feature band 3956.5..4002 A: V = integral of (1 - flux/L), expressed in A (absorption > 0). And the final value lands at 7.7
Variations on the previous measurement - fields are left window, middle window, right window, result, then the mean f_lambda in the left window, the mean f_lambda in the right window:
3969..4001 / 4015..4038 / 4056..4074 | -3.3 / 12.5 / 15.2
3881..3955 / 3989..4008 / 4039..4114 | -3.2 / 10.7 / 14.8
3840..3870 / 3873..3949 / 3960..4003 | 4.2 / 10.7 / 11.6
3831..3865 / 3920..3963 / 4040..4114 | 4.6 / 9.48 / 14.8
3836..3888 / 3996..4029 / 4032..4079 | -3.8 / 10.1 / 15.3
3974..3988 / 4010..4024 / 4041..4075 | -2.3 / 12.5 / 15.4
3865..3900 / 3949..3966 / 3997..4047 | 2.3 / 10.3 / 15.7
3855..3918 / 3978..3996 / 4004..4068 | 0.1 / 11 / 15.6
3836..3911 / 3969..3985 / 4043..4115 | 3.0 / 10.4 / 14.7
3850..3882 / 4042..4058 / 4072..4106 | -1.9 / 10.8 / 14.3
